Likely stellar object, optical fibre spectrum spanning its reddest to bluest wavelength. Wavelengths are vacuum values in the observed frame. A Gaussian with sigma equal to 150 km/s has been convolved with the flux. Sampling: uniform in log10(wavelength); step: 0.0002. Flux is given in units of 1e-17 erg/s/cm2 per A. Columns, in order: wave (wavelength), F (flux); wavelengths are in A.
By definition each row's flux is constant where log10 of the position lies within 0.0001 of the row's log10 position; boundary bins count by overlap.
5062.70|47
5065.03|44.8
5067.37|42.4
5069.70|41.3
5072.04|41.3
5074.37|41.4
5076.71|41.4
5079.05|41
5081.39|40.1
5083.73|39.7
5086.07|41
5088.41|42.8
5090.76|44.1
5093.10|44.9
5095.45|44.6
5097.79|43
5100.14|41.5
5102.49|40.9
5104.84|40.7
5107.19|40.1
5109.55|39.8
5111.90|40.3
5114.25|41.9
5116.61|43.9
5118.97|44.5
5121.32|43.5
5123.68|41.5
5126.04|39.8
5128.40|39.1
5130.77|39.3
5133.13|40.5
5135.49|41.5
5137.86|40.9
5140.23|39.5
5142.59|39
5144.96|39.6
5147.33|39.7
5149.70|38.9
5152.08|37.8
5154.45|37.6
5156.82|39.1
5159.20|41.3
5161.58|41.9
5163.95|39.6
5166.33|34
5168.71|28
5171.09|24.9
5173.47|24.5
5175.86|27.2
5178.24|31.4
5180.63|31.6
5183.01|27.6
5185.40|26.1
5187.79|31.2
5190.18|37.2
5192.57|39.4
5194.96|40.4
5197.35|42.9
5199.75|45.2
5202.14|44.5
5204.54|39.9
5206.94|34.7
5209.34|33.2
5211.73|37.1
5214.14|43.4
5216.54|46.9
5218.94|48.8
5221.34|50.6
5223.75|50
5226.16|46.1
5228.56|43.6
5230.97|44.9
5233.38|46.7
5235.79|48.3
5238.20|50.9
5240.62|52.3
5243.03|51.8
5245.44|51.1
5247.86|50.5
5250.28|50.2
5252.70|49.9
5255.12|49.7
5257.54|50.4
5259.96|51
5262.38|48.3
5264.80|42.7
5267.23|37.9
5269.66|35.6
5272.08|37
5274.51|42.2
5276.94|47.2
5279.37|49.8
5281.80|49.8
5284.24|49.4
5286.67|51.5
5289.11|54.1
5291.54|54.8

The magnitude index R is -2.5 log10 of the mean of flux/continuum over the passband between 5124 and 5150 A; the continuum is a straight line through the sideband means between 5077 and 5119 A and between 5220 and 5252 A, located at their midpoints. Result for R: 0.103 mag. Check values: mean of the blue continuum 41.8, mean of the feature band 39.9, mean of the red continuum 49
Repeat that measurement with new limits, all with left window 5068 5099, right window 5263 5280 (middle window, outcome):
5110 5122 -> -0.02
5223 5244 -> -0.16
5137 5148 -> 0.06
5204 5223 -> -0.01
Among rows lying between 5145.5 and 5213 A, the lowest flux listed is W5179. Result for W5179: 24.5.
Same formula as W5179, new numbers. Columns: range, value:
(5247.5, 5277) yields 35.6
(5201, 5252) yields 33.2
